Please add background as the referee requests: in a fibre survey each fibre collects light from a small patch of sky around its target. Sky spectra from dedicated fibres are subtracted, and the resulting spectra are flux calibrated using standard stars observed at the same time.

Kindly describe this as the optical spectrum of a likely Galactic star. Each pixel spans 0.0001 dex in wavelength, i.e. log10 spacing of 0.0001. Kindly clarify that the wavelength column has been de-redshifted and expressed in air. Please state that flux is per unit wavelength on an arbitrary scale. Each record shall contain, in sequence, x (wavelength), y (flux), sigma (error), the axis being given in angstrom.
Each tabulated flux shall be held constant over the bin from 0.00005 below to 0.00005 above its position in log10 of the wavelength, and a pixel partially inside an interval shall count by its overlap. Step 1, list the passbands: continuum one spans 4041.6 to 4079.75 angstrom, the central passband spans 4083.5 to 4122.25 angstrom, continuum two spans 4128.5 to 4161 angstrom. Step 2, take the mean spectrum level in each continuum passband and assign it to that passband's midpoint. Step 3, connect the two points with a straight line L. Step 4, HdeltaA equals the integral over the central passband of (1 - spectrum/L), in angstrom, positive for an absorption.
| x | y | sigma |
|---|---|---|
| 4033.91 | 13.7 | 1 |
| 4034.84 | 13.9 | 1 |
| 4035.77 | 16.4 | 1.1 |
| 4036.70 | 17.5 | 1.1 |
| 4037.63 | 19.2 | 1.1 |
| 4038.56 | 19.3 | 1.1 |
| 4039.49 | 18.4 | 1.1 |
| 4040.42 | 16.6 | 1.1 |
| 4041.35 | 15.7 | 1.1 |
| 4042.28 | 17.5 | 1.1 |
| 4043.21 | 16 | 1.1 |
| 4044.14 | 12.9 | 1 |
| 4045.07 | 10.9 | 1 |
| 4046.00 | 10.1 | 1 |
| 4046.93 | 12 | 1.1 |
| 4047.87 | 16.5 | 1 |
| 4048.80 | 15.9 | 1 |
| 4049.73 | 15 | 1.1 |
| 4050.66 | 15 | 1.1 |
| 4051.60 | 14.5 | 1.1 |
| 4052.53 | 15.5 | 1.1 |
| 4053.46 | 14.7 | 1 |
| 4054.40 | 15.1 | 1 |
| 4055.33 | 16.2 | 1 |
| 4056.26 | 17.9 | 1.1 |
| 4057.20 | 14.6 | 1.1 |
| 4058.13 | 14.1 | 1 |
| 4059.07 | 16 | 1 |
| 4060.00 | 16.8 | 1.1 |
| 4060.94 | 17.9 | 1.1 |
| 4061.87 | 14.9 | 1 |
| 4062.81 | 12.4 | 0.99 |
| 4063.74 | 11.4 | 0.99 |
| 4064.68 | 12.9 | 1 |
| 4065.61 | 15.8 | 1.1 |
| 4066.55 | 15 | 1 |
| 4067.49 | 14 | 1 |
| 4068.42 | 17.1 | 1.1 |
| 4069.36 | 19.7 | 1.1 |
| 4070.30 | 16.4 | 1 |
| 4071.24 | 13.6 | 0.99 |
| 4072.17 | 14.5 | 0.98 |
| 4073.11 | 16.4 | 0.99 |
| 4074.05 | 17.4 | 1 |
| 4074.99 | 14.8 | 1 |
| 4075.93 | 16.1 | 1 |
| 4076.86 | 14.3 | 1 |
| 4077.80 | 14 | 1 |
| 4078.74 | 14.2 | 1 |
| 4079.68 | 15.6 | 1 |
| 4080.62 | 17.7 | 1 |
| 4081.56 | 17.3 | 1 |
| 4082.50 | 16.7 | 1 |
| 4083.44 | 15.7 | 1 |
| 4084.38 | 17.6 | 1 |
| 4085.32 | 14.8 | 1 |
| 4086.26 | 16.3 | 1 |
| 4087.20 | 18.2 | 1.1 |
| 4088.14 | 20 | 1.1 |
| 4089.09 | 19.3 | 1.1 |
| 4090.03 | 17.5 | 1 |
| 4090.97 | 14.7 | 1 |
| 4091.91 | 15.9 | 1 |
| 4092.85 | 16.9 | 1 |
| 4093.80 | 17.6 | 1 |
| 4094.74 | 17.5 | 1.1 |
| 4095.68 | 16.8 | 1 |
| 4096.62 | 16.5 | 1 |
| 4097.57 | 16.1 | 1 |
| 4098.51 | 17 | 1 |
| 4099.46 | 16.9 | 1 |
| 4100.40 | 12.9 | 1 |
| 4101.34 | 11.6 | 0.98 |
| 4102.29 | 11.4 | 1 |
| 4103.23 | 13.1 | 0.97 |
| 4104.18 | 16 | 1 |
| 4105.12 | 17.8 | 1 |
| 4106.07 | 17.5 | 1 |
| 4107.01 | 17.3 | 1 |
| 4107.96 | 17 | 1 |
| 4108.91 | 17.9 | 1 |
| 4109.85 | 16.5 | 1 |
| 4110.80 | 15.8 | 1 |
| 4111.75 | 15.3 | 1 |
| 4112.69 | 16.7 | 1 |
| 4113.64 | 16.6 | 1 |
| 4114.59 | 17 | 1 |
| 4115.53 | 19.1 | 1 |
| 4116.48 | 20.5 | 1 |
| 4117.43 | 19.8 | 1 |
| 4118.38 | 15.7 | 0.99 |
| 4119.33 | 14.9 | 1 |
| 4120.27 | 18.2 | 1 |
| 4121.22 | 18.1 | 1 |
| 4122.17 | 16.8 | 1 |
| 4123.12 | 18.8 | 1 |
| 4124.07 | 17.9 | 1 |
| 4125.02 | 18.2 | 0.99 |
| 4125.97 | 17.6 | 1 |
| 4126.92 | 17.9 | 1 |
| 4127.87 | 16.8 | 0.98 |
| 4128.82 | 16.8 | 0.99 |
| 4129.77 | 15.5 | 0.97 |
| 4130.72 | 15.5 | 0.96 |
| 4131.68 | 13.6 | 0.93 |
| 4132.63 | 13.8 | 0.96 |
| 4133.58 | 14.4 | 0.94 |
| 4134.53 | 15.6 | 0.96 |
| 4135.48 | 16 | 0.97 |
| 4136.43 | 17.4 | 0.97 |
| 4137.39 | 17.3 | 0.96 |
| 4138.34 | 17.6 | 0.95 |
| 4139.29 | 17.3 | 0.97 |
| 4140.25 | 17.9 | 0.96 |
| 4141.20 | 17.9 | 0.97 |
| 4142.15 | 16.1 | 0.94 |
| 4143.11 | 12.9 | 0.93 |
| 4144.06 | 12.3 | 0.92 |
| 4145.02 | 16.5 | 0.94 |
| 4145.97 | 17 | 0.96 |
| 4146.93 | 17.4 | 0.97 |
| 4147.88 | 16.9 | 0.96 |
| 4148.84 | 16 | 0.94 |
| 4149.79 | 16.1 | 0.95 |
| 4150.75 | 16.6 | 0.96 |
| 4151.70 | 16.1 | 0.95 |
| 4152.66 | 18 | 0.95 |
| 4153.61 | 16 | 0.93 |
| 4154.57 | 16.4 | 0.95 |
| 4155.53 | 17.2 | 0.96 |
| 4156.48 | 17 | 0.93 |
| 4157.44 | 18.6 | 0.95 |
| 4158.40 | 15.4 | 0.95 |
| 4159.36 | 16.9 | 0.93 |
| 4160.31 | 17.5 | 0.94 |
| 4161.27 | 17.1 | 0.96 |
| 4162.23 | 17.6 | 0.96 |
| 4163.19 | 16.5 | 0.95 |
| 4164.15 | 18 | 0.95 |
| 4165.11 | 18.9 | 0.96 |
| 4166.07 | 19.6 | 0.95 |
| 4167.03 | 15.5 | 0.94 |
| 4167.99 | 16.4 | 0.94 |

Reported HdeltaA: -2.5 angstrom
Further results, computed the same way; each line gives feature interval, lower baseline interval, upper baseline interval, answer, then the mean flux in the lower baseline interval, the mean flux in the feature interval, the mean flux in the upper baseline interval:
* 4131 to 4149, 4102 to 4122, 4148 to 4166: 1.0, 16.8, 16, 17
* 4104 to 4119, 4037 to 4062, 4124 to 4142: -0.9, 15.5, 17.3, 16.5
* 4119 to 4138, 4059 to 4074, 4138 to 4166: -0.2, 15.3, 16.6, 16.8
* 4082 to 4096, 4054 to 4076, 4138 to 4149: -1.2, 15.4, 17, 16.3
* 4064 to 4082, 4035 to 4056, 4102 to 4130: 0.6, 15.5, 15.6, 17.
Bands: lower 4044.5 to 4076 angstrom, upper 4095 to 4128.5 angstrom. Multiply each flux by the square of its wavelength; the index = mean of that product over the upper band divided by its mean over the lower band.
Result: 1.1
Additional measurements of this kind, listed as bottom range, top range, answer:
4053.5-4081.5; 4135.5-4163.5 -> 1.12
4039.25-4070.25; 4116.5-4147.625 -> 1.14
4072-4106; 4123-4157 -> 1.05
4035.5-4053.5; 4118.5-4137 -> 1.11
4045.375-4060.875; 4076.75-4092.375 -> 1.12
